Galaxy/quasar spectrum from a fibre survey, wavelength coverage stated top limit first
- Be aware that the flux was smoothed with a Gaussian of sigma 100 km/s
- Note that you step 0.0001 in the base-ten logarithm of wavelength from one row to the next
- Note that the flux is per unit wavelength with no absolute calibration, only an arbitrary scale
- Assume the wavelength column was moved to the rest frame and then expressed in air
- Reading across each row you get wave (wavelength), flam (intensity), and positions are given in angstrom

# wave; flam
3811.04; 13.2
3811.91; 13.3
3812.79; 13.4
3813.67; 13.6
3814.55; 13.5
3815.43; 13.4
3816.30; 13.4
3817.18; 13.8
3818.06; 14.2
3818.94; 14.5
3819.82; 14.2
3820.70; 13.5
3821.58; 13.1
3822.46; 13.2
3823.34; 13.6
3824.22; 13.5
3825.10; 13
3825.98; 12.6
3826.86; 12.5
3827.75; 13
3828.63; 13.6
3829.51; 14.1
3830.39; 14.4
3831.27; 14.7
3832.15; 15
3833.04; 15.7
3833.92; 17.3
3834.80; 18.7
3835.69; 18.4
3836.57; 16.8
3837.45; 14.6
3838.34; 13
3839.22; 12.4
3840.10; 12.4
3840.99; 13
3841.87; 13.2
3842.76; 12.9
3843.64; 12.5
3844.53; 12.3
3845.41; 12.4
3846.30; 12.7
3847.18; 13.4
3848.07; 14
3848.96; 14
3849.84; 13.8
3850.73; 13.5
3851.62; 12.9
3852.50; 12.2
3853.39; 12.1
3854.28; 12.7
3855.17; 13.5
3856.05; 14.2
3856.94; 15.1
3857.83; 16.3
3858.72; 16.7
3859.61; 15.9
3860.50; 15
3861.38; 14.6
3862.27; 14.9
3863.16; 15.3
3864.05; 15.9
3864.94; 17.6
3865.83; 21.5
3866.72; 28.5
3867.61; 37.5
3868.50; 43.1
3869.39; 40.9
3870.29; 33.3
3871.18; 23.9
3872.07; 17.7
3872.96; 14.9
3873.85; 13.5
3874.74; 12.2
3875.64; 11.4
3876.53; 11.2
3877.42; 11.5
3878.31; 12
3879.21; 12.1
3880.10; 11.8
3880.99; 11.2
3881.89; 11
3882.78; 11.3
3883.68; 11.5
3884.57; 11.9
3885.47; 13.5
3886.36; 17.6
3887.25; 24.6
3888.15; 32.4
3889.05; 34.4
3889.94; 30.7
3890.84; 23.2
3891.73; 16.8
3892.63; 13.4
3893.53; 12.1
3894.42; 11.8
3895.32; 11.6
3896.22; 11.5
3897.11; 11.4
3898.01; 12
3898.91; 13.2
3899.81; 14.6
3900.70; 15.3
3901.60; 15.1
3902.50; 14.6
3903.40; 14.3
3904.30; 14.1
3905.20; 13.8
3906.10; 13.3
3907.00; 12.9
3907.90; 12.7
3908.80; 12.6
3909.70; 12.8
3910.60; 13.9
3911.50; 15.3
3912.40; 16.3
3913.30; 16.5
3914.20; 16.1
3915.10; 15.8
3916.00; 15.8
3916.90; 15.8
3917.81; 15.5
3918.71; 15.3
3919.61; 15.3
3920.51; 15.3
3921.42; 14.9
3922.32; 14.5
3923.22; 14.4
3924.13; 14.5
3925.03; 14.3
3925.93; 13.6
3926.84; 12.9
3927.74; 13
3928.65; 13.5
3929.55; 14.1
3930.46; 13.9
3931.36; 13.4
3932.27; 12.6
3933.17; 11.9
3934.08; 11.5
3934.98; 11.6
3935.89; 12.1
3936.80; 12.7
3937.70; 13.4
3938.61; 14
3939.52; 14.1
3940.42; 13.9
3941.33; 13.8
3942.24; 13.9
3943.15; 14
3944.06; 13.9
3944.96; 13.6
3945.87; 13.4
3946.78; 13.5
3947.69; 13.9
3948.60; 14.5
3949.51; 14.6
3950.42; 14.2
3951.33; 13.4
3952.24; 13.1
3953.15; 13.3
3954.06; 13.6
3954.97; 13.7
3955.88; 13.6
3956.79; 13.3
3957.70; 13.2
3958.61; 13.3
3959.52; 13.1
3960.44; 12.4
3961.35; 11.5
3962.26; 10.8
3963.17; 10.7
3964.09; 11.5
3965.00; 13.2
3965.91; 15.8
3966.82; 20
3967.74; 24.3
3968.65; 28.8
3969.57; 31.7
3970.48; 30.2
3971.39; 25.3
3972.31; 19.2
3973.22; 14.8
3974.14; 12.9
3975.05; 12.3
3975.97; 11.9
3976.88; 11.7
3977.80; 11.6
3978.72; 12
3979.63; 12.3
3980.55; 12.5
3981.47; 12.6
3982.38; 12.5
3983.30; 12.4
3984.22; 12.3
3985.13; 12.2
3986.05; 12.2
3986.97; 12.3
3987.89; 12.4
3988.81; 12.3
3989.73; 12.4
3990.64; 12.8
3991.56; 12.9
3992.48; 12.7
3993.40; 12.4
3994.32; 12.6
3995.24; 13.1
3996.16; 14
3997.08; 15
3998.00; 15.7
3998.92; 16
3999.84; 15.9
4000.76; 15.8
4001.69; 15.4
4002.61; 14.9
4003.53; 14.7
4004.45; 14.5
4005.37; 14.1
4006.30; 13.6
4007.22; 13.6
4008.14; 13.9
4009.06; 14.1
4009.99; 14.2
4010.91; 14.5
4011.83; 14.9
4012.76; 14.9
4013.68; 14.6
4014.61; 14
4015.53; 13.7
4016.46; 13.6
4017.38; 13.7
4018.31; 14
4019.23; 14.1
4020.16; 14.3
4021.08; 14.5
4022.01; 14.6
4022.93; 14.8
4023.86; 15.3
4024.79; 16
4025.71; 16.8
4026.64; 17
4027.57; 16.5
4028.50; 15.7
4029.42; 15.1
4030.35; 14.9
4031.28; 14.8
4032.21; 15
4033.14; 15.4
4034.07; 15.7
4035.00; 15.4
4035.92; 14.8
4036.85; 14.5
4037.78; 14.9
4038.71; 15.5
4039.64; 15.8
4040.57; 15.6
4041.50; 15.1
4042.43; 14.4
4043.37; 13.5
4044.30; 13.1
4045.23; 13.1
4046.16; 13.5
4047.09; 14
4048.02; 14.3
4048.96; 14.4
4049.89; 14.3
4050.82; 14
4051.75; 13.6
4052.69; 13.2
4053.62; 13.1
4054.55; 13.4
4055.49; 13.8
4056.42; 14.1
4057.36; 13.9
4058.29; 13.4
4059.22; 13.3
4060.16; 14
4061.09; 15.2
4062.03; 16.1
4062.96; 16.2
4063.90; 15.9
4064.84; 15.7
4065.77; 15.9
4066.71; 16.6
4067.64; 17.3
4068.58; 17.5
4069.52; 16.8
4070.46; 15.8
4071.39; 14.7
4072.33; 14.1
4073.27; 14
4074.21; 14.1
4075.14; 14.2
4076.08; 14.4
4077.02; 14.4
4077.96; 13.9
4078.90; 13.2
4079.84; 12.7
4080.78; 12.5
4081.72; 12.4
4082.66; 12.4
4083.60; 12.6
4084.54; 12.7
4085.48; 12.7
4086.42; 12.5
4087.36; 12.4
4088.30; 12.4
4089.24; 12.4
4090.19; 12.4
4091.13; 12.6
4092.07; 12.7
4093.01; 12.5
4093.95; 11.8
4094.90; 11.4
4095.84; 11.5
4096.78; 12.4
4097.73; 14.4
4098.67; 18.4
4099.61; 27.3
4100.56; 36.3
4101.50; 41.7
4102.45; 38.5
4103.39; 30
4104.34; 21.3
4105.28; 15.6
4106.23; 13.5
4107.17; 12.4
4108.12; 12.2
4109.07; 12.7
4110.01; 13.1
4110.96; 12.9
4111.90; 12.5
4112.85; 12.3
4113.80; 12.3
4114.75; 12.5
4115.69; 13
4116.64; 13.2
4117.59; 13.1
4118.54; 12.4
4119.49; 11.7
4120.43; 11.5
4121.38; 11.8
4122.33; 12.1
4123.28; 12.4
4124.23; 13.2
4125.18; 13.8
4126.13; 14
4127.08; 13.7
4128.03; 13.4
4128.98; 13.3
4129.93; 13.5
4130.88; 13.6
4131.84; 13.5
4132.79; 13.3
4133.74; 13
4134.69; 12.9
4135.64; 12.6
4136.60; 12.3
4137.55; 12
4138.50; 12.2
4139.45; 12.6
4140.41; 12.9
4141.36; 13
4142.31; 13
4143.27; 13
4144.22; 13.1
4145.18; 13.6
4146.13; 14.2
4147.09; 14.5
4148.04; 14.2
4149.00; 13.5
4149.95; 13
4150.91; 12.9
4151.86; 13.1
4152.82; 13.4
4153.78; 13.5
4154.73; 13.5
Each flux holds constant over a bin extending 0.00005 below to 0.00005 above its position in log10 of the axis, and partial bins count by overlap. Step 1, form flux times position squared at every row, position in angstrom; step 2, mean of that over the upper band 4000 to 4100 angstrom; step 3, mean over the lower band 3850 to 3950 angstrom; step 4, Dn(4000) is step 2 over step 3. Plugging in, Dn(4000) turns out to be 1.00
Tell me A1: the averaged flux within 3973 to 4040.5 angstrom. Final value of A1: 14.1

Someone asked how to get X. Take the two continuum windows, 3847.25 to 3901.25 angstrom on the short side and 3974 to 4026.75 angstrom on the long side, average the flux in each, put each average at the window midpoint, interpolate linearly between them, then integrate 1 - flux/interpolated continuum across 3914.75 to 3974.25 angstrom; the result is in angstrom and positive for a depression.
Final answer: 0.9 angstrom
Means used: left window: 17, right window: 13.7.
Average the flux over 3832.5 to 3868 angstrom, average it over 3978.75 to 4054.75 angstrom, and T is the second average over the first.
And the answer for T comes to 0.9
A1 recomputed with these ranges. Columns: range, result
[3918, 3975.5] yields 14.8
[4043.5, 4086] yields 14.2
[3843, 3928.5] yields 16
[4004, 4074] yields 14.7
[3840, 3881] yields 16.5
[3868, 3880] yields 19.7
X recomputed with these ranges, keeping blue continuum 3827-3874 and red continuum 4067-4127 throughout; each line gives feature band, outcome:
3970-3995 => 3.24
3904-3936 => 4.45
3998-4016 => 1.27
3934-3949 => 2.54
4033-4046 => 0.65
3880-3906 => 0.98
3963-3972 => -3.07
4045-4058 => 1.39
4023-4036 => -0.02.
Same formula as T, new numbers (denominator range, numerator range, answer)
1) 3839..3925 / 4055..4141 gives 0.92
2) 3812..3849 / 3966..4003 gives 1.11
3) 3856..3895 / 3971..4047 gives 0.77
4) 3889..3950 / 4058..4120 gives 1.07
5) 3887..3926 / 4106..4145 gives 0.81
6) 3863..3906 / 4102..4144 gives 0.79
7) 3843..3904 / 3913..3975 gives 0.90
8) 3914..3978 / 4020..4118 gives 1.03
